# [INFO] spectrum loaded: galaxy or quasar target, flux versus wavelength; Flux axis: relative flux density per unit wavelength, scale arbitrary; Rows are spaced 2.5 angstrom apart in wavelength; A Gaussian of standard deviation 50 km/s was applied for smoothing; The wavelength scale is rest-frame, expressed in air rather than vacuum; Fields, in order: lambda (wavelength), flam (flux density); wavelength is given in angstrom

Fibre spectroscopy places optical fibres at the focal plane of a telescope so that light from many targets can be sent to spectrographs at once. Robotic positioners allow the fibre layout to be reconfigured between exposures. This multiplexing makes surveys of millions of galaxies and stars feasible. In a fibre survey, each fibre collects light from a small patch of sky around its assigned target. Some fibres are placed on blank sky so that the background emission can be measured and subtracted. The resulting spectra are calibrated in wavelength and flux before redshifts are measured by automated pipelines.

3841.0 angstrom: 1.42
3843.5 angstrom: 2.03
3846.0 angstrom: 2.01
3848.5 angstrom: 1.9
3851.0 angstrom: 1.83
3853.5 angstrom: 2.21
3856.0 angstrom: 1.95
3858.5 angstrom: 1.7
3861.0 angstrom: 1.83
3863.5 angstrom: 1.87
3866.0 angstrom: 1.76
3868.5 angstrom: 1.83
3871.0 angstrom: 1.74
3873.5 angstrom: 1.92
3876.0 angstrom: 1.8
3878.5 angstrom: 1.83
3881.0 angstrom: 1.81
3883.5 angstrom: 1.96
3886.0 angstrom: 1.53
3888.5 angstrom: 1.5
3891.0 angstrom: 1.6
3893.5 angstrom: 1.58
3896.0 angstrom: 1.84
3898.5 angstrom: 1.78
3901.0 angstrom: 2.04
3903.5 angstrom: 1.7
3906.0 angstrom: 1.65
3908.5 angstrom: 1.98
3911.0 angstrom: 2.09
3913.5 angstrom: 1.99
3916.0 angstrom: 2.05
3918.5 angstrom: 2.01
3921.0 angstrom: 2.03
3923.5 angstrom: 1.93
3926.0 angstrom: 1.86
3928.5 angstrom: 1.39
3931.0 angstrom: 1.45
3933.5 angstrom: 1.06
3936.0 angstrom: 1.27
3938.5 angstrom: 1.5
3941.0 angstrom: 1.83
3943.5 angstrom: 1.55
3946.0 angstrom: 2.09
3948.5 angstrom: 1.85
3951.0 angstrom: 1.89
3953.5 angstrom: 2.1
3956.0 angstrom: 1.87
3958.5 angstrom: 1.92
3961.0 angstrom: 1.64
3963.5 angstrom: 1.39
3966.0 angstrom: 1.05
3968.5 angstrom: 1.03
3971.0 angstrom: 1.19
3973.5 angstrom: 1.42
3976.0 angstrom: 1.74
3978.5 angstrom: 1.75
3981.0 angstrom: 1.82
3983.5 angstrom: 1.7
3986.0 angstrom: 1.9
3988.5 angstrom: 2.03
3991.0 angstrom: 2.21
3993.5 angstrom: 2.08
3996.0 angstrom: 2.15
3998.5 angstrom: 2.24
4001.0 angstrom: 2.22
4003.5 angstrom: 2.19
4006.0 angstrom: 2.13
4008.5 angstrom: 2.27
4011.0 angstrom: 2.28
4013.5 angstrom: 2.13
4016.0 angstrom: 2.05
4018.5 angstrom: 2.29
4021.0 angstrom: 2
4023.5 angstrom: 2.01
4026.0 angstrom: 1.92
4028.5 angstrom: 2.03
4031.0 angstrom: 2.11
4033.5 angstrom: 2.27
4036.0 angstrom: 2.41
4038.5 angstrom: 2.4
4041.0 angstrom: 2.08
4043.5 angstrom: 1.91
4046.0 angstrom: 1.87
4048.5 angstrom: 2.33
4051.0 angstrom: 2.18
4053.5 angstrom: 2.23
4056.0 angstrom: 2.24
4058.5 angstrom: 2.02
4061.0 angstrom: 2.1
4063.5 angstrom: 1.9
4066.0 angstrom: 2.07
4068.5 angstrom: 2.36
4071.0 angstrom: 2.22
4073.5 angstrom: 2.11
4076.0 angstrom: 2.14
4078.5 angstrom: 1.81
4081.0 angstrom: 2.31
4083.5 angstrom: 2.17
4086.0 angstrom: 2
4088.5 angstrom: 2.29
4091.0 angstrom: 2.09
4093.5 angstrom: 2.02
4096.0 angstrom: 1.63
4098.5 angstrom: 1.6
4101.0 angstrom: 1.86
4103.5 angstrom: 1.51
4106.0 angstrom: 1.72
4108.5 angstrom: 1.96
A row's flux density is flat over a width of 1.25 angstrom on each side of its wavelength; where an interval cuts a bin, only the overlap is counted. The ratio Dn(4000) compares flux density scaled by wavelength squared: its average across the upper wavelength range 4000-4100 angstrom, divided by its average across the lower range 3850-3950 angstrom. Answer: 1.28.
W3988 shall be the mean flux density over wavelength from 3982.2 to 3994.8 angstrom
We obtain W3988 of 1.98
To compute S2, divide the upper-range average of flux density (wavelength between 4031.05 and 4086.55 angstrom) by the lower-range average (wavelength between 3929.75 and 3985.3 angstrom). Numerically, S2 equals 1.34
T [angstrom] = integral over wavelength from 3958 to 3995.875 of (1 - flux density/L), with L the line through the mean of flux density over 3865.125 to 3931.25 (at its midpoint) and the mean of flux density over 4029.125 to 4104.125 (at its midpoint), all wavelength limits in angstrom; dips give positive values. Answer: 5.3 angstrom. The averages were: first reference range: 1.81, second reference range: 2.08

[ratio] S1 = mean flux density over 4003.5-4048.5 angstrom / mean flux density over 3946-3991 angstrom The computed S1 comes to 1.3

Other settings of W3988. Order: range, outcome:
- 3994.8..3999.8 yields 2.2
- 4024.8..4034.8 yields 2.08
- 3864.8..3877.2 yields 1.81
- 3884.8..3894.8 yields 1.55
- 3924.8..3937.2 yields 1.4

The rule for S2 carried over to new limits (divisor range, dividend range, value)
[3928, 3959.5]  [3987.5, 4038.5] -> 1.28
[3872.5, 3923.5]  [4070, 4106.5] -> 1.07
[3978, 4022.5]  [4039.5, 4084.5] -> 1.01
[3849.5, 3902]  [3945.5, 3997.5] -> 0.97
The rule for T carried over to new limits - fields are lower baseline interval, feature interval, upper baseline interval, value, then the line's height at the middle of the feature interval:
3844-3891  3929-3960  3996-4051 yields 4.7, 1.99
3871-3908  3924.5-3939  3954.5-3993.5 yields 2.4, 1.71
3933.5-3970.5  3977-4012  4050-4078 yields -4.9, 1.81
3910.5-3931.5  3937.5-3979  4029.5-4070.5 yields 6.8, 1.95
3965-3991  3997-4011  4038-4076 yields -3.5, 1.77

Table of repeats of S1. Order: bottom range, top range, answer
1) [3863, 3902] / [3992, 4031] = 1.20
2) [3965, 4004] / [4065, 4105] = 1.12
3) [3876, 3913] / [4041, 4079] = 1.18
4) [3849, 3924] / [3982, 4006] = 1.13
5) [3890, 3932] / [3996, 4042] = 1.19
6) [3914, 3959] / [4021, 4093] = 1.21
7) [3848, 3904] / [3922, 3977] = 0.88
